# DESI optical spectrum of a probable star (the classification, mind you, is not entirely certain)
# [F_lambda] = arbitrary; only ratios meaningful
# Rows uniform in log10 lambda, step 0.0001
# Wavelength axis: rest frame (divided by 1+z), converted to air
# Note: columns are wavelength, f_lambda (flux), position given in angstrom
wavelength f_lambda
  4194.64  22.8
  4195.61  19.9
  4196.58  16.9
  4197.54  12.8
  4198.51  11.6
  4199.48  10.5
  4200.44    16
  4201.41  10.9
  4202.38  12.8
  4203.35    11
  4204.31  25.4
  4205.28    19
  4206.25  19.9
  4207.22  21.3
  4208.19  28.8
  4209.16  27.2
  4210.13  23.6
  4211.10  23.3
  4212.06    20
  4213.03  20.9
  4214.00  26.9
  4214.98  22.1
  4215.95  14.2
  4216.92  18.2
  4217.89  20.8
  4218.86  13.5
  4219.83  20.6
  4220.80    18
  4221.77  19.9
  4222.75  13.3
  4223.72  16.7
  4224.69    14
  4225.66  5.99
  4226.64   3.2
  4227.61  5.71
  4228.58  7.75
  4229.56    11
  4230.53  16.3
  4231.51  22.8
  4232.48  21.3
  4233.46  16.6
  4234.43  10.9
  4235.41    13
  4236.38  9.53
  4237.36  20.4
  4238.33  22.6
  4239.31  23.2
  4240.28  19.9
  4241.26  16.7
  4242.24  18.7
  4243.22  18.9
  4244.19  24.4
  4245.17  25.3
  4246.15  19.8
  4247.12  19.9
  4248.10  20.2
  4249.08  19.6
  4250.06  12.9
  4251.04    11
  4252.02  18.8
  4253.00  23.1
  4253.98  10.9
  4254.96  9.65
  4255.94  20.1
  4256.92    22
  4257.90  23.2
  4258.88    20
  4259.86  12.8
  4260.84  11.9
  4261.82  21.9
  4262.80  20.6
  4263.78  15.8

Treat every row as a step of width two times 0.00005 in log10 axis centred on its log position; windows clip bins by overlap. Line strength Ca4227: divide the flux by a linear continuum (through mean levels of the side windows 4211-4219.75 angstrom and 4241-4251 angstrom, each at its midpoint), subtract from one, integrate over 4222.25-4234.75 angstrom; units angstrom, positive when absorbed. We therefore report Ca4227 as 4.4 angstrom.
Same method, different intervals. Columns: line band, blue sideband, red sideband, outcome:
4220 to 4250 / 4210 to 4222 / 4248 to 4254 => 2.70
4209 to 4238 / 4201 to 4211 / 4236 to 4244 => 4.66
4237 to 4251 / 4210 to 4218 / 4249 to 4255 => -2.90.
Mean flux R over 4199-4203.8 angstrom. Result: 12.2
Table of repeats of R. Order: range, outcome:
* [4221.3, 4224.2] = 16.6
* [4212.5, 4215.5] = 23.1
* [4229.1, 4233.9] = 17.6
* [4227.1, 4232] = 12.7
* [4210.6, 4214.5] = 22.8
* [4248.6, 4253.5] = 17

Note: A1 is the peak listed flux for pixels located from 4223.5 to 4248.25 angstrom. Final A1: 25.3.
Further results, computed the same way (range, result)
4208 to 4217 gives 28.8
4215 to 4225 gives 20.8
